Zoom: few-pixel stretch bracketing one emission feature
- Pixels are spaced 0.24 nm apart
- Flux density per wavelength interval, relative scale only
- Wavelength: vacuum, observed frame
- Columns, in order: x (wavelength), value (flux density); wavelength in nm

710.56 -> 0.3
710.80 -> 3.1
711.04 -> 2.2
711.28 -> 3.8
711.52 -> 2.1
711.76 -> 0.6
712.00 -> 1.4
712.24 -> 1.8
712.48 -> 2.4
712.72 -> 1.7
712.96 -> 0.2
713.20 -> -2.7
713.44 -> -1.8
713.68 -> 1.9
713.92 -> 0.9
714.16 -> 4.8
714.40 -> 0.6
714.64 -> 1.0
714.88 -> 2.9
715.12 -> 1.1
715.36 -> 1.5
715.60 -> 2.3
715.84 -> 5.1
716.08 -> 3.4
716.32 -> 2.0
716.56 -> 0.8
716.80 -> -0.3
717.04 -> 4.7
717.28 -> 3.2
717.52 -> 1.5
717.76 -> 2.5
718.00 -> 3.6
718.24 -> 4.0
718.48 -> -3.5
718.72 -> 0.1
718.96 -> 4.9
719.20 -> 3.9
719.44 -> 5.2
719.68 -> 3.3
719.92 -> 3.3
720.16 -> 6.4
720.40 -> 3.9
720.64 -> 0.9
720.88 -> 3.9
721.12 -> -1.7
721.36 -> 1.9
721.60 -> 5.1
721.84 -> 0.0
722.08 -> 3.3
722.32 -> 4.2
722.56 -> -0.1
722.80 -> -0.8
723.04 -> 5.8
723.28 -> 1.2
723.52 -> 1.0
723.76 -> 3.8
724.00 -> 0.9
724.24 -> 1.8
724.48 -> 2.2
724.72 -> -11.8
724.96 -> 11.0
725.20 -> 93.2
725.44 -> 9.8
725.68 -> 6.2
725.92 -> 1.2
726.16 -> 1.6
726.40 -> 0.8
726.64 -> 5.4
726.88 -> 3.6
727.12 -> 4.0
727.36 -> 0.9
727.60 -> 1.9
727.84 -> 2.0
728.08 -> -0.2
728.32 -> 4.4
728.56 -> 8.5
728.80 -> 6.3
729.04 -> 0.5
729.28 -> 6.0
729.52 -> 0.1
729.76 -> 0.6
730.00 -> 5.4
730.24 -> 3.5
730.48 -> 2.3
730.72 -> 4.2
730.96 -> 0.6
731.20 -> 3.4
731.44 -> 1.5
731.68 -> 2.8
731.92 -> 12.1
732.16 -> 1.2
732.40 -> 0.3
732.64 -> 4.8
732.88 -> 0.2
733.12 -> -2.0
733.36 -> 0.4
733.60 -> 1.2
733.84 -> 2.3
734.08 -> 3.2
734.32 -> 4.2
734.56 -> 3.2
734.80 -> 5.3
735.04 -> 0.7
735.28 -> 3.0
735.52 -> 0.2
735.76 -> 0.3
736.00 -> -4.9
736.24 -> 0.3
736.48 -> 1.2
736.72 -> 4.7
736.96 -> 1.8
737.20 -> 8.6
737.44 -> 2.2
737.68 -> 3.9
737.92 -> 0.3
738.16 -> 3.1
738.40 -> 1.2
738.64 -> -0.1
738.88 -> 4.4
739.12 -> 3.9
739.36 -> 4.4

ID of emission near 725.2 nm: Halpha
